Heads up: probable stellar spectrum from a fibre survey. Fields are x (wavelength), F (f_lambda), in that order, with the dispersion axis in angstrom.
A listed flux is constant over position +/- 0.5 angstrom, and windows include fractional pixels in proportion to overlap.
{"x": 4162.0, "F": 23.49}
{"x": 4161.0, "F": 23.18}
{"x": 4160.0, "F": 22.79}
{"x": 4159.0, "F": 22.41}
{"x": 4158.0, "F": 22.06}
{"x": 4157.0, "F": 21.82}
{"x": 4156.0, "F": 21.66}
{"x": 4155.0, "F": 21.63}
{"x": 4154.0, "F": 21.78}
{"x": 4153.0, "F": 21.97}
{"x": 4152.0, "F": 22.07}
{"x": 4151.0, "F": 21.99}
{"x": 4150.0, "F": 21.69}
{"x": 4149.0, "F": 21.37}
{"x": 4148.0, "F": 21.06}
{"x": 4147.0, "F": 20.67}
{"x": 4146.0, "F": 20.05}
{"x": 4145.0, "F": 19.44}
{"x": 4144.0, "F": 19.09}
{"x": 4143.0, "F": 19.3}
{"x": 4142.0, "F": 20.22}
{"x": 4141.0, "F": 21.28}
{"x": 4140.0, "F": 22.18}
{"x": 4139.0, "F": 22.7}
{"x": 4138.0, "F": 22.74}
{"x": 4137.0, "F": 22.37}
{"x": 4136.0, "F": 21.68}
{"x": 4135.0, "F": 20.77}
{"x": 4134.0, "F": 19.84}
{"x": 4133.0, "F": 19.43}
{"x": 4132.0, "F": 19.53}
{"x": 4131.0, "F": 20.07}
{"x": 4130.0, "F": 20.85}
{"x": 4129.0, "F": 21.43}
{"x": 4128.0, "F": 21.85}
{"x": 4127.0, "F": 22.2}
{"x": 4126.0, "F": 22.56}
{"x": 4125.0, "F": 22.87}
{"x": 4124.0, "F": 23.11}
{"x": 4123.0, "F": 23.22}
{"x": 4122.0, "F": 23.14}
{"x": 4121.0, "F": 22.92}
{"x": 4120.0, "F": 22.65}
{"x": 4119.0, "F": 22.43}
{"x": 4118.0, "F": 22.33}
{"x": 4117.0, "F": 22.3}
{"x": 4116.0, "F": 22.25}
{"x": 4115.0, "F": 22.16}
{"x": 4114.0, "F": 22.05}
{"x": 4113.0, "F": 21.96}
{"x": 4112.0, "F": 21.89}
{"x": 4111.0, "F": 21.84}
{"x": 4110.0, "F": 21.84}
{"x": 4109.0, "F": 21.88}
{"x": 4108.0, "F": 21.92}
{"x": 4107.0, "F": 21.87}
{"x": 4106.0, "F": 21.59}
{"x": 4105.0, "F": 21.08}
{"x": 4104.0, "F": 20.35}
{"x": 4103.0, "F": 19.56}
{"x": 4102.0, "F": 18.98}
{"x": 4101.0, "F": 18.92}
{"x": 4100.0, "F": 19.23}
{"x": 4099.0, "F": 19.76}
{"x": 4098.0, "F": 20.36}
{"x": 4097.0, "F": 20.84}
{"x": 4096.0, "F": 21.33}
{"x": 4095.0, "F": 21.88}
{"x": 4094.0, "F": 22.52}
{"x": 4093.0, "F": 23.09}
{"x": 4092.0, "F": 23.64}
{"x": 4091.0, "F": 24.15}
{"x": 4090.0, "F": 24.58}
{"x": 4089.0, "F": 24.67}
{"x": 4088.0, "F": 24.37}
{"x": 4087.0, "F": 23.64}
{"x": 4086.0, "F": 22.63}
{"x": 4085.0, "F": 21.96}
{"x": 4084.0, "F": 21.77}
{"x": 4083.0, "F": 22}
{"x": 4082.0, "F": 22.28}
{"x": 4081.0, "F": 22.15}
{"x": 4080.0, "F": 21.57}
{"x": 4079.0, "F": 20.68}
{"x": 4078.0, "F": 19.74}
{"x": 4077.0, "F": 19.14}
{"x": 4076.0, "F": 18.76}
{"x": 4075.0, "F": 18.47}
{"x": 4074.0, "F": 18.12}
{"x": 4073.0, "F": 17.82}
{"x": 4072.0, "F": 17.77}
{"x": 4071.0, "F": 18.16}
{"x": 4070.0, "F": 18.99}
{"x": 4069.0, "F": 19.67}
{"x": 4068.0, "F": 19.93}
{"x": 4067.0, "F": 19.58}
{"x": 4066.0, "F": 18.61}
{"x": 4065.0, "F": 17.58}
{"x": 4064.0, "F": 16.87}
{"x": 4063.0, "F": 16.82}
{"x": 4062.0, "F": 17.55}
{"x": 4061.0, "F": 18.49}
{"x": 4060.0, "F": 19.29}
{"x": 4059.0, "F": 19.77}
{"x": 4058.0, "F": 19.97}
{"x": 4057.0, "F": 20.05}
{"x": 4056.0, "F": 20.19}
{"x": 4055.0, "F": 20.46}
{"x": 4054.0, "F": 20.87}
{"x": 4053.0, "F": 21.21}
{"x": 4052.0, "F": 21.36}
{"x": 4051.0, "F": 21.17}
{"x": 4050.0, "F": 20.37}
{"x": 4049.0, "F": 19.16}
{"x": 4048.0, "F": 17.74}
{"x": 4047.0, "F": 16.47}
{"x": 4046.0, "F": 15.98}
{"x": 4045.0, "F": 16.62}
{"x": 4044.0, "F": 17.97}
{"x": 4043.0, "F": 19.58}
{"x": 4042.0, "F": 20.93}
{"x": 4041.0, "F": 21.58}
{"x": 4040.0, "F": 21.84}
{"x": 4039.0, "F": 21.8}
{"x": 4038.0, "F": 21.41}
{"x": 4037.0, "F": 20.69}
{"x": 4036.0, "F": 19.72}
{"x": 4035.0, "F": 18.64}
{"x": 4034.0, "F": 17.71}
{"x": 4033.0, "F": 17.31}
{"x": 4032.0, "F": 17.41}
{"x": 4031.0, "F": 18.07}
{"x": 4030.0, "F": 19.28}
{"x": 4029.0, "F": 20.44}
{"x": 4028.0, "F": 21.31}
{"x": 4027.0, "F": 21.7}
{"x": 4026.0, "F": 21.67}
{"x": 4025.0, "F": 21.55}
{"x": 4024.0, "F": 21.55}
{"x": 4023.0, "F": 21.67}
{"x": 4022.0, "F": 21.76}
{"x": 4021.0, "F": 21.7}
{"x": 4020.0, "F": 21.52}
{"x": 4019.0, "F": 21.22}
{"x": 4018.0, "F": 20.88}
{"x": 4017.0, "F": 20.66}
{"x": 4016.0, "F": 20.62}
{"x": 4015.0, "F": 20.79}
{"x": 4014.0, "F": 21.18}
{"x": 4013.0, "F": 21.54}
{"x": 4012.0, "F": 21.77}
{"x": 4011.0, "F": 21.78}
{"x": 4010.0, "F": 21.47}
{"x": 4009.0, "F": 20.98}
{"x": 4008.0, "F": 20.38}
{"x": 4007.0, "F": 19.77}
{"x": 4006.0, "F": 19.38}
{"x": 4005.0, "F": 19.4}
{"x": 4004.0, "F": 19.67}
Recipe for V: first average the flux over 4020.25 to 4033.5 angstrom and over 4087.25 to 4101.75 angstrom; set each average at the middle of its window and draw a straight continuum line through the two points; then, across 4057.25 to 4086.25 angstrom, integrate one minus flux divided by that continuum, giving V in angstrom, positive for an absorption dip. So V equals 2.7 angstrom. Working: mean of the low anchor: 20.4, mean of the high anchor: 22.1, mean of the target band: 19.5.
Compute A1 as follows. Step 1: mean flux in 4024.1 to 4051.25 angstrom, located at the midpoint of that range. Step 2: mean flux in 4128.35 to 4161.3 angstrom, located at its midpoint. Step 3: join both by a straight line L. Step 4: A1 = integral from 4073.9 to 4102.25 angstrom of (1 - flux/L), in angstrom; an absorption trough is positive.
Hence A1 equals -1.6 angstrom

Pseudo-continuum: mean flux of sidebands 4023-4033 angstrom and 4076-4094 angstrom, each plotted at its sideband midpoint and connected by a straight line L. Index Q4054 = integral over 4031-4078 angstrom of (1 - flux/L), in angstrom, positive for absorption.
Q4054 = 4.7 angstrom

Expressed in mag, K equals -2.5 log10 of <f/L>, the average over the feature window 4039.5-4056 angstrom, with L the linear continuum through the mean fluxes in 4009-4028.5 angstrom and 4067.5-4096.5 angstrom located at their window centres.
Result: 0.09 mag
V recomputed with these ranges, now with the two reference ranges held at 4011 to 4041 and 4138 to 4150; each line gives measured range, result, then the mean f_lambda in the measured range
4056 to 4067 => 1.1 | 18.6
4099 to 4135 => -1.2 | 21.5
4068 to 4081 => 0.9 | 19.2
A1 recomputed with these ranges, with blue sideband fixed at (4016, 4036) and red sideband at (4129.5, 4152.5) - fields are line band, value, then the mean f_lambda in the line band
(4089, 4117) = -1.2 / 21.6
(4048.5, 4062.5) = 0.3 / 20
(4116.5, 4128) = -1.0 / 22.7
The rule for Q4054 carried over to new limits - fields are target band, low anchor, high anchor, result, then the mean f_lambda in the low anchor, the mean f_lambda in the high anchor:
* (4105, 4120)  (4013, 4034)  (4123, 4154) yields -0.6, 20.6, 21.3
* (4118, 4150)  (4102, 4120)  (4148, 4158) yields 0.5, 21.7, 21.8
